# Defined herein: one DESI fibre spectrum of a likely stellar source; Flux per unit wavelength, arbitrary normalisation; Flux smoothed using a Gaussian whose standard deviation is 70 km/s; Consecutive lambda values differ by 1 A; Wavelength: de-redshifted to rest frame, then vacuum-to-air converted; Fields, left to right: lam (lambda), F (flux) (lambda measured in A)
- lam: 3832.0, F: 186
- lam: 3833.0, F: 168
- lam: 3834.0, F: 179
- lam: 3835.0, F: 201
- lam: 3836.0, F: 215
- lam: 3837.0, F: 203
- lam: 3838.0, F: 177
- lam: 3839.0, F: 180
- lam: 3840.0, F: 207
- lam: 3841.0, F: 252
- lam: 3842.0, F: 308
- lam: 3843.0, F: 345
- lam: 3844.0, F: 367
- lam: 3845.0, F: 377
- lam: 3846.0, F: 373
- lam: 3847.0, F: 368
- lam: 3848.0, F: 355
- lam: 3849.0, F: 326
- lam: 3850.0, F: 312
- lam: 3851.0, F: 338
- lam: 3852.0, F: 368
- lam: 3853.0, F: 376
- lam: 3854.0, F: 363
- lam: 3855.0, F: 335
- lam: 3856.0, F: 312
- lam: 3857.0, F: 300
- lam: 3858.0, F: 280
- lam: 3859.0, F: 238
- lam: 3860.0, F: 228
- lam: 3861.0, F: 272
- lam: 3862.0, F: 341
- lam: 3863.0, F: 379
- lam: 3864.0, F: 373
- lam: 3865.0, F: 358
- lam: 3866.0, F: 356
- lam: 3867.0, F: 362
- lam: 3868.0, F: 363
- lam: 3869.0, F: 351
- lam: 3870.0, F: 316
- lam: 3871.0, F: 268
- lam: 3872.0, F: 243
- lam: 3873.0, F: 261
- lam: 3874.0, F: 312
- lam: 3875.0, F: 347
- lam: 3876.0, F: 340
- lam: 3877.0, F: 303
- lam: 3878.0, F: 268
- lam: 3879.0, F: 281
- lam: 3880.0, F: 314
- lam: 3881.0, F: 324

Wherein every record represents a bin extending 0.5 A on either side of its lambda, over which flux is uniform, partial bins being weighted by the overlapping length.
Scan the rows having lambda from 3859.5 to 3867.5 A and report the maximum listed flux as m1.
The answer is 379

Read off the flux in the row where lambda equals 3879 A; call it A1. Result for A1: 281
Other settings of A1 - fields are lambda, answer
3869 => 351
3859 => 238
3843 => 345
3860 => 228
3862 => 341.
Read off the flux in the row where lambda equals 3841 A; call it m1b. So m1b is 252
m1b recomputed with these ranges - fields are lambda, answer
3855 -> 335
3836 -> 215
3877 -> 303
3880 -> 314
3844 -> 367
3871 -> 268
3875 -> 347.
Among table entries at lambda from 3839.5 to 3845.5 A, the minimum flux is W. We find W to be 207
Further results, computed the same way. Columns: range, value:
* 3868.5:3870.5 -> 316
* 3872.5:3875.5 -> 261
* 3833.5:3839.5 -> 177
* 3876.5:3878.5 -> 268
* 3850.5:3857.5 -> 300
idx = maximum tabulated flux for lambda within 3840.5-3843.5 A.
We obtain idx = 345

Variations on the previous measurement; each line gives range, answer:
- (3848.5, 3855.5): 376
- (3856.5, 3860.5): 300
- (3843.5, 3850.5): 377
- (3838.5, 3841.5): 252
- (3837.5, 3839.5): 180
